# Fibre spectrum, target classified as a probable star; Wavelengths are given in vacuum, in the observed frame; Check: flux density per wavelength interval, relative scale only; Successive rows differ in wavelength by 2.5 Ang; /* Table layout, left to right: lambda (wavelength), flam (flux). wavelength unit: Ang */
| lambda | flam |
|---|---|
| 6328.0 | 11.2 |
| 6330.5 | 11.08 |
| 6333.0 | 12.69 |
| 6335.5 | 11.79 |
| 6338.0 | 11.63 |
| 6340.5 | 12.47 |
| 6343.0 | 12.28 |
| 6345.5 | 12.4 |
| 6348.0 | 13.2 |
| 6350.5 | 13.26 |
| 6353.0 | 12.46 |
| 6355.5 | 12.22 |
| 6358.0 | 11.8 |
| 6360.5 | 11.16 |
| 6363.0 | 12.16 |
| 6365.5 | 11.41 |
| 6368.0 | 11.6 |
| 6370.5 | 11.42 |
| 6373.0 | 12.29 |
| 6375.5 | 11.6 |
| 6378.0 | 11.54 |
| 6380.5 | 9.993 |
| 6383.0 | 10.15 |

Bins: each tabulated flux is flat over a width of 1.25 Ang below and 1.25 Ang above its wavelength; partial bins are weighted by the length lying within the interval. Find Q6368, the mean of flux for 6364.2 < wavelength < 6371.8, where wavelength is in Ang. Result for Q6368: 11.5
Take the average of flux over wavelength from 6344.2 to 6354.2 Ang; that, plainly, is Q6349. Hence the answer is 12.8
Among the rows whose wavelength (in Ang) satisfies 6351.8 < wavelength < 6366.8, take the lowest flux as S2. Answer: 11.16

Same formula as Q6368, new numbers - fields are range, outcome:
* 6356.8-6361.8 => 11.5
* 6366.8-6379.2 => 11.7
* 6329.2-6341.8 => 11.9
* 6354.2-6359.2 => 12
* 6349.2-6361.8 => 12.2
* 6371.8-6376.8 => 11.9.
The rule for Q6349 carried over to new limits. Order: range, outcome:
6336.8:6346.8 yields 12.2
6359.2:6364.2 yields 11.7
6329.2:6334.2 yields 11.9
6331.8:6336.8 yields 12.2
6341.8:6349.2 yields 12.6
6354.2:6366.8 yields 11.8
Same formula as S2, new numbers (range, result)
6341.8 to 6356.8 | 12.22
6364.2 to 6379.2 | 11.41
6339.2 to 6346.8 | 12.28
